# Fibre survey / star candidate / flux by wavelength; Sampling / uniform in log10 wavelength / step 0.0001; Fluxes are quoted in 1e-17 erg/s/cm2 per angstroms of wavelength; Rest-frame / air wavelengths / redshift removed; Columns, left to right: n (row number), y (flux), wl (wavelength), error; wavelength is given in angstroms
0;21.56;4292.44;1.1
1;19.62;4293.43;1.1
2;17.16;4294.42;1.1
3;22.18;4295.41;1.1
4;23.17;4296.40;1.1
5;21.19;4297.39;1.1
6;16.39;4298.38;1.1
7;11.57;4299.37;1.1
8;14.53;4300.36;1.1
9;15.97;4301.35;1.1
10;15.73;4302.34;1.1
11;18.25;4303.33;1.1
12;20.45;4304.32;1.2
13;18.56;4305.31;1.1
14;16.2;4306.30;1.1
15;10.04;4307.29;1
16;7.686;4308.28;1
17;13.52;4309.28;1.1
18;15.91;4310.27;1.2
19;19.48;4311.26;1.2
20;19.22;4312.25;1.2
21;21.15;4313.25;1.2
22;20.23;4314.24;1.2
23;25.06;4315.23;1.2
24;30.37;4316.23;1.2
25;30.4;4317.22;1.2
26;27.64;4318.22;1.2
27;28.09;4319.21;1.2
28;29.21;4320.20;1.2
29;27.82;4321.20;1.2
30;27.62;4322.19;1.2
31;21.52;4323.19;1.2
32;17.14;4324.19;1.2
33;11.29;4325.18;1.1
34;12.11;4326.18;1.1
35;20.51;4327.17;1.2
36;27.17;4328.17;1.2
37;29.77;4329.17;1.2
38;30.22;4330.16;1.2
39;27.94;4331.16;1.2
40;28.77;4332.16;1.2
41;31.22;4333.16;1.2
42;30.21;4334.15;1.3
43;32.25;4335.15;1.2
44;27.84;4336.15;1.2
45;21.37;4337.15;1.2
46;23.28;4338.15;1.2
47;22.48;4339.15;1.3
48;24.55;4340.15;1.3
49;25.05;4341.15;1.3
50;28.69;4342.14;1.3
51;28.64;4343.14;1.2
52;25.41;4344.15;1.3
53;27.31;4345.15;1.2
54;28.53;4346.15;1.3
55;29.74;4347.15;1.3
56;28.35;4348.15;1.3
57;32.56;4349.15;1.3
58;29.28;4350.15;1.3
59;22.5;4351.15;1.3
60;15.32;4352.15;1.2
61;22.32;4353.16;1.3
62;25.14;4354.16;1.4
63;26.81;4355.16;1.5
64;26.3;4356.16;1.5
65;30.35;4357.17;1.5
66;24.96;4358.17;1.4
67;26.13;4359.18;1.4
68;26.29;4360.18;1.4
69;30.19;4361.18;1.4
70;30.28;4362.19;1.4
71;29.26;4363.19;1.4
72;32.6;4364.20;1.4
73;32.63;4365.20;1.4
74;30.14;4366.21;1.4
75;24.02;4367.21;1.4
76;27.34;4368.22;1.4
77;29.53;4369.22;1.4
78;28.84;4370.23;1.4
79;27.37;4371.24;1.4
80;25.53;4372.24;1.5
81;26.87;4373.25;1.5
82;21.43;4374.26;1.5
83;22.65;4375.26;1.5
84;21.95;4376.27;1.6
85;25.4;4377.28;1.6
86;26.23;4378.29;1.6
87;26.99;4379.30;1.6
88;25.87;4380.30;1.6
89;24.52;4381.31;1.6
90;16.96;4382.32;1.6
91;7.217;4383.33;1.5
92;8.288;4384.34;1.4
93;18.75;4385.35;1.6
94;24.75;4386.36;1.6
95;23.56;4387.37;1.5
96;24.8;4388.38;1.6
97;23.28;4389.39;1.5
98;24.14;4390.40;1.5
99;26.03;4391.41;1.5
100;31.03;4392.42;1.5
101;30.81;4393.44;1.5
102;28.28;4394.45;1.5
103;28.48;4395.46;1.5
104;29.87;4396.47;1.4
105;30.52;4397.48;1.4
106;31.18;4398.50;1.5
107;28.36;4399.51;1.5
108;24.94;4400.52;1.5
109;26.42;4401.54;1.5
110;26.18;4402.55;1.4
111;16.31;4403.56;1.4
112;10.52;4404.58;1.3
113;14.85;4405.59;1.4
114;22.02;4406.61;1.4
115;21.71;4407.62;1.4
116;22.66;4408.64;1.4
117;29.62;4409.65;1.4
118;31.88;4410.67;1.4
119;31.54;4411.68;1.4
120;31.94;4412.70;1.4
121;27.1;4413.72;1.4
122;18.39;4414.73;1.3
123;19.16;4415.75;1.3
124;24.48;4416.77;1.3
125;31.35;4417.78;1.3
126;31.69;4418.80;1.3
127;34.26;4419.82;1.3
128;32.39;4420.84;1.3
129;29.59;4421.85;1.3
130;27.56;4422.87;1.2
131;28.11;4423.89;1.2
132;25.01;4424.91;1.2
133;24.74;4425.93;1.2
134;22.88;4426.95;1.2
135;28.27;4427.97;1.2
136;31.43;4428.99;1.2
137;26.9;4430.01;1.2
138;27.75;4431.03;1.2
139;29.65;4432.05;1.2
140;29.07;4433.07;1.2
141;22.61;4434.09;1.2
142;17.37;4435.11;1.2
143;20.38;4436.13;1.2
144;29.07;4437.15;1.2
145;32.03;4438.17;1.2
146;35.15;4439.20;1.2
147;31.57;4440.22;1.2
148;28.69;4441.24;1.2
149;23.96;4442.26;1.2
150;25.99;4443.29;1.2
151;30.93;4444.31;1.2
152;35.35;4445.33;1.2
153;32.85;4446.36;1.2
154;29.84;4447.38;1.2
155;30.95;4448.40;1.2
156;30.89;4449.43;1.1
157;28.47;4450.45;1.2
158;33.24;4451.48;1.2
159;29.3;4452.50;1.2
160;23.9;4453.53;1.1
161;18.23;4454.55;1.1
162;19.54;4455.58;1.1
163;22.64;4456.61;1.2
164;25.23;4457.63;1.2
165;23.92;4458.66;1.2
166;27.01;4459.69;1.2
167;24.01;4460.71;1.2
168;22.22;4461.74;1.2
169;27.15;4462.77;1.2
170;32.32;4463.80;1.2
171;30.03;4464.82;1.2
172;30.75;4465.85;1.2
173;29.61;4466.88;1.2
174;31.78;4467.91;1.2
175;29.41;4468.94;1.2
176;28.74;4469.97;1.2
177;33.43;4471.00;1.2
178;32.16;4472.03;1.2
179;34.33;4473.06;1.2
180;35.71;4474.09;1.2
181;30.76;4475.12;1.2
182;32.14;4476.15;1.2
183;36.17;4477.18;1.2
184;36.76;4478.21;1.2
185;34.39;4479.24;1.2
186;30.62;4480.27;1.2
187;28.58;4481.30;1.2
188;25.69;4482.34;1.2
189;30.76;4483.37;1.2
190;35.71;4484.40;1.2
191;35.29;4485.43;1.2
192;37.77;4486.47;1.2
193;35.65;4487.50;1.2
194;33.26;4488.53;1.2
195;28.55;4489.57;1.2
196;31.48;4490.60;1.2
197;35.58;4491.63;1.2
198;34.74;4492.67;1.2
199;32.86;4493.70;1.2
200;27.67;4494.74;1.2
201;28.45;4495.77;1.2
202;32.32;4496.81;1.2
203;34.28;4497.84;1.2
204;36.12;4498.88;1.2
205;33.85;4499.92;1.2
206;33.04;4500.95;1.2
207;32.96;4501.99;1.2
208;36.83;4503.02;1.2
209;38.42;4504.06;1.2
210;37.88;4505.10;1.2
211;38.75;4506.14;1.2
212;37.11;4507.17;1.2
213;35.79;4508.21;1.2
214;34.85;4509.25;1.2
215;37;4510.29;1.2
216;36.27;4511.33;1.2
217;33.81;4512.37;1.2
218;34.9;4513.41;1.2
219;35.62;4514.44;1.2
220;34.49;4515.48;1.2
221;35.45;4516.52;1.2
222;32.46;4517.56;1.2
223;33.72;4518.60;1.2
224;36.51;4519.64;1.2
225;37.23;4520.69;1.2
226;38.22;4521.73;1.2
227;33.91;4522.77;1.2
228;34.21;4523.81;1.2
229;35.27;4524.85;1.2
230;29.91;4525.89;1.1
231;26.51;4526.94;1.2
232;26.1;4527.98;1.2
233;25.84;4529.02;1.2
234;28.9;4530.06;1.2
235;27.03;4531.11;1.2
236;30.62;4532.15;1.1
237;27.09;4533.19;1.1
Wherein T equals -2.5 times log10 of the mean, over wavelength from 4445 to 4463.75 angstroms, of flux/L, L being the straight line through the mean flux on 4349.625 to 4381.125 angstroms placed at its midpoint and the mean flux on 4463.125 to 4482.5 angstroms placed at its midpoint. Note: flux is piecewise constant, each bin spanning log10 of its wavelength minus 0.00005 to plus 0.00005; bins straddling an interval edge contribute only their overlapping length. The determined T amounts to 0.147 mag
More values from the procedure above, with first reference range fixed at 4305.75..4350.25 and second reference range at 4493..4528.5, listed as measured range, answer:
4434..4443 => 0.127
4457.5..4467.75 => 0.153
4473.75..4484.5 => 0.005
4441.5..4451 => 0.029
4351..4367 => -0.042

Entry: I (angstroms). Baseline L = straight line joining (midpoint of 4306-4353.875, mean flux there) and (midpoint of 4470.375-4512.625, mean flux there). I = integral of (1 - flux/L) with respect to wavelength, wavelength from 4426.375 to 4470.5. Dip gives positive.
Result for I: 5.0 angstroms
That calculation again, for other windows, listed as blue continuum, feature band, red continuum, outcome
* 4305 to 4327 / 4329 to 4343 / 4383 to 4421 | -3.8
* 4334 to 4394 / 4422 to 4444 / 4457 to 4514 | 1.8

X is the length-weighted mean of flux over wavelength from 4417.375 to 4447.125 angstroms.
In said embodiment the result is 28.5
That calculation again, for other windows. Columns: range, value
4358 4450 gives 26.4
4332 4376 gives 27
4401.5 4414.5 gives 23.9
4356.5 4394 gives 25.3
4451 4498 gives 30.3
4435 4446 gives 28.7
